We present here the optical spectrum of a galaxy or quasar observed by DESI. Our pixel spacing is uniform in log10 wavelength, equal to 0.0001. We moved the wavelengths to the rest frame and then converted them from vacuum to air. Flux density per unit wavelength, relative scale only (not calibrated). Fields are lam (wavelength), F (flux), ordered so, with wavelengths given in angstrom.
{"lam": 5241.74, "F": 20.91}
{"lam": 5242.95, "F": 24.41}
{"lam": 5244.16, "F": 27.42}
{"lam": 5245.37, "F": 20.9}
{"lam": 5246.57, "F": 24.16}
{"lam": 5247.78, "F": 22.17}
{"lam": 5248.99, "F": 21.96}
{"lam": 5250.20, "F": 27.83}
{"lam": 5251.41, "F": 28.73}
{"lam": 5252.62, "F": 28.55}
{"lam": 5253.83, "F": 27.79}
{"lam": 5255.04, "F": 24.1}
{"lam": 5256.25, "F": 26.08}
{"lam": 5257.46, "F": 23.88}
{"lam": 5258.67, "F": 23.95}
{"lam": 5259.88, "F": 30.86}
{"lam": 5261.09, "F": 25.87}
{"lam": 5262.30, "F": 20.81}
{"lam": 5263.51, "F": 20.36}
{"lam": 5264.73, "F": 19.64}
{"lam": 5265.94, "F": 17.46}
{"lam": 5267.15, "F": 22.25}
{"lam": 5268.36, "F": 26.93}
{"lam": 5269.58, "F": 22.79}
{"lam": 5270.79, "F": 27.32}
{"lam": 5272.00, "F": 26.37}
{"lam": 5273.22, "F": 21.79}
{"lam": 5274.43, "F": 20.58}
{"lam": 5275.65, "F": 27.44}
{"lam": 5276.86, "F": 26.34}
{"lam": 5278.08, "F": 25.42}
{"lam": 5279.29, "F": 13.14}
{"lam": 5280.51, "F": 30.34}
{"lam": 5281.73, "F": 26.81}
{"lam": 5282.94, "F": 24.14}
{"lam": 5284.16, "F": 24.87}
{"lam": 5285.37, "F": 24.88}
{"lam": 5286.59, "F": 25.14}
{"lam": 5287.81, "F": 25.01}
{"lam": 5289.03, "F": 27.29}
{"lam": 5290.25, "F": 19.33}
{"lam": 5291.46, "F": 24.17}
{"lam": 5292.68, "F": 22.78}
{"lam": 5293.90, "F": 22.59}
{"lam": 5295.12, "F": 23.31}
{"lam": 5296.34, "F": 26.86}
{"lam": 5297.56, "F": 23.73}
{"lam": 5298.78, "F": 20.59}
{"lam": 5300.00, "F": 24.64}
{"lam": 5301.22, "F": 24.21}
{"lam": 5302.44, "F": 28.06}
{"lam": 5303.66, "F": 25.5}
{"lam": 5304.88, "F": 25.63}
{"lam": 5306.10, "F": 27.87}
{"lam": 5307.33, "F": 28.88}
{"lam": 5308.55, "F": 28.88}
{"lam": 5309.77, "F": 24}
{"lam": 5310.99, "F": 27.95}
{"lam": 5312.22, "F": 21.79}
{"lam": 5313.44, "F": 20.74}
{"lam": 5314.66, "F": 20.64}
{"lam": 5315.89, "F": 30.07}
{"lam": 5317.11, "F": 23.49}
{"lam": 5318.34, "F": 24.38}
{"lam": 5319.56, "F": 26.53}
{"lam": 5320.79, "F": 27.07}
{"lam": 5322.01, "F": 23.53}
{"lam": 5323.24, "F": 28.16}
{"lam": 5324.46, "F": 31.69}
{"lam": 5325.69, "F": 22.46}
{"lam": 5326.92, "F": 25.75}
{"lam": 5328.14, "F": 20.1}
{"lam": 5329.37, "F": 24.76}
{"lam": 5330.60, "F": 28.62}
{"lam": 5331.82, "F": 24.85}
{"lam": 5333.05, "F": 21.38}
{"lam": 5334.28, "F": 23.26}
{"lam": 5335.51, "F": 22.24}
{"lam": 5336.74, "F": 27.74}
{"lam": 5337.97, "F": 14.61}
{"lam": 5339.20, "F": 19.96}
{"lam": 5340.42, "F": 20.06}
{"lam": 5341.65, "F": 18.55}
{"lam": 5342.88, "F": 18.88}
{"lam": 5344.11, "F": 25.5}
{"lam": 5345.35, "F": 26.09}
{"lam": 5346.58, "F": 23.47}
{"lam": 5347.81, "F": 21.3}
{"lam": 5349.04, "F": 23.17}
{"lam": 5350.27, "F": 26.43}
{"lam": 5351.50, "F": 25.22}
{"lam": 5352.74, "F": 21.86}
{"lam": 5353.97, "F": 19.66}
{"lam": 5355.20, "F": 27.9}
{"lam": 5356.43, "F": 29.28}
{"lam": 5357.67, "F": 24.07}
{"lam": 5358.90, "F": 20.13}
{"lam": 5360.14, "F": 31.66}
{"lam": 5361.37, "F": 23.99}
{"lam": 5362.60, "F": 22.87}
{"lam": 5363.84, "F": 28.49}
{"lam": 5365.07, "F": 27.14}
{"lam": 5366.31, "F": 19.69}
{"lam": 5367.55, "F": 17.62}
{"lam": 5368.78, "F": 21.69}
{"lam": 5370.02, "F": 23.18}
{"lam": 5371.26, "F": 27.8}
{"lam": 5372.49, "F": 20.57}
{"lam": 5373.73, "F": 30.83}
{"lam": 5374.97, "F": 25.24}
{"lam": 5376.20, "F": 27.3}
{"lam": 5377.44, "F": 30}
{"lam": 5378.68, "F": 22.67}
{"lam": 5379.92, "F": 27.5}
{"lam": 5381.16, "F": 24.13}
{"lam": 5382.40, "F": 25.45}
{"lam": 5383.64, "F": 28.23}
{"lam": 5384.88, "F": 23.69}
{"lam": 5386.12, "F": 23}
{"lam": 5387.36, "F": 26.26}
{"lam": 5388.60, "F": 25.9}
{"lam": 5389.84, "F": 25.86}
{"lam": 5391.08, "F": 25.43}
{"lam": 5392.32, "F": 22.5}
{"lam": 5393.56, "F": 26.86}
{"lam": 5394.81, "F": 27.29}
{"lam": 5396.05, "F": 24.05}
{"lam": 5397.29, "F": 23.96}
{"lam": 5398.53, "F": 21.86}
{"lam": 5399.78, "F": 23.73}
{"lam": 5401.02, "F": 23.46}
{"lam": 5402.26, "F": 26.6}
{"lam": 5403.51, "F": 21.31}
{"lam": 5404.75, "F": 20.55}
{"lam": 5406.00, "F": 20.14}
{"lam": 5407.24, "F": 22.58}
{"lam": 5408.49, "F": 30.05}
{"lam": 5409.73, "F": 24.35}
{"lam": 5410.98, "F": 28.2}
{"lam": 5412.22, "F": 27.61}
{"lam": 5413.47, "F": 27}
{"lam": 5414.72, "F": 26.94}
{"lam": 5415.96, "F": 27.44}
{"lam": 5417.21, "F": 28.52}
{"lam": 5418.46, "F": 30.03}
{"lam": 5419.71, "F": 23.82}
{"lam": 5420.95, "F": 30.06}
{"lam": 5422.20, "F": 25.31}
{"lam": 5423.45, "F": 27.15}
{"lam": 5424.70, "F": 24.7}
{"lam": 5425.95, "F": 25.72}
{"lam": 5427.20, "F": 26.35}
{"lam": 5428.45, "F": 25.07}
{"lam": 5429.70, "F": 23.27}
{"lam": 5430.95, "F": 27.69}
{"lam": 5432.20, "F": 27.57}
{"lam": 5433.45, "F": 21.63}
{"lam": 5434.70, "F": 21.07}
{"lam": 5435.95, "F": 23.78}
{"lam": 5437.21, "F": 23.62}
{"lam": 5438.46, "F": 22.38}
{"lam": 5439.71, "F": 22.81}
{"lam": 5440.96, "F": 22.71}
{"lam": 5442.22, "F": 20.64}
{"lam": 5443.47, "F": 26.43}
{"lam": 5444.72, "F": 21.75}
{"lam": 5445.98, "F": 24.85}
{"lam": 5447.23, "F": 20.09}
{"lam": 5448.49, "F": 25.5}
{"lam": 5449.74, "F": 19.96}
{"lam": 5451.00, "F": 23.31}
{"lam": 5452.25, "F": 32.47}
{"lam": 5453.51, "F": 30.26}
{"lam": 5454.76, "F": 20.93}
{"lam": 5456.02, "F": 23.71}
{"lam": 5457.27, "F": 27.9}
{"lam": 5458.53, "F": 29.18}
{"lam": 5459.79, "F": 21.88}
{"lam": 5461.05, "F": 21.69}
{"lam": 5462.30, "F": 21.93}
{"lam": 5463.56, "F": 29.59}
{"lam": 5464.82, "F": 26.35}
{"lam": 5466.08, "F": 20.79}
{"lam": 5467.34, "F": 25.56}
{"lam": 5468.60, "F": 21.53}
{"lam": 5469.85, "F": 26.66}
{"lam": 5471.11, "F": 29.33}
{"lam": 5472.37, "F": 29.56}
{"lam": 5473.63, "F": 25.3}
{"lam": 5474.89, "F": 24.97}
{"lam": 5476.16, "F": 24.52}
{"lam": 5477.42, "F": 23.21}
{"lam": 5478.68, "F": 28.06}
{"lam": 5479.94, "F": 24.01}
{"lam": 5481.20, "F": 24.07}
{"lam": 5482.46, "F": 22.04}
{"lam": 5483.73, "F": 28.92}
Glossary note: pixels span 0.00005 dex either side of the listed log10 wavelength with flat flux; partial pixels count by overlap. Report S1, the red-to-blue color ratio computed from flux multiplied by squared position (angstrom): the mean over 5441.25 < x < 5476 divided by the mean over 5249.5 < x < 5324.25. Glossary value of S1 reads 1.07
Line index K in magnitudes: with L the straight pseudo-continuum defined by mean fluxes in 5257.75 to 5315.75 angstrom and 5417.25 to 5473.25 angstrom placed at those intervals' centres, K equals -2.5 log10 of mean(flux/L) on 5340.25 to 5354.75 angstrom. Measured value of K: 0.088 mag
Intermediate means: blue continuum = 24.3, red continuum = 25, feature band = 22.6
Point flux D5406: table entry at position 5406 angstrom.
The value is 20.14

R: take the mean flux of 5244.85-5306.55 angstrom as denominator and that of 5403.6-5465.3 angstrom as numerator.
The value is 1.0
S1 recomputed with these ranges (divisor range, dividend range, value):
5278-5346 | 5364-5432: 1.08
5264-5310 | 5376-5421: 1.09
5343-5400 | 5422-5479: 1.03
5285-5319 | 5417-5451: 1.04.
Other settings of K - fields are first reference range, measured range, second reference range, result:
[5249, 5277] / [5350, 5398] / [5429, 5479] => -0.018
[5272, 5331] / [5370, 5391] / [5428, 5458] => -0.059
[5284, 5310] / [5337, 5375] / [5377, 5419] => 0.077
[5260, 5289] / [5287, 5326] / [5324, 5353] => -0.068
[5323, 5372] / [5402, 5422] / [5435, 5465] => -0.081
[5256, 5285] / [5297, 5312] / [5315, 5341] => -0.068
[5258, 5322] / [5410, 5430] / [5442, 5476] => -0.079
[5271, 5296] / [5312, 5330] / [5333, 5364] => -0.050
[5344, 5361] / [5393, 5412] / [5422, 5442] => 0.002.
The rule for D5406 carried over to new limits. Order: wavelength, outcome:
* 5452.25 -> 32.47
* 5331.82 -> 24.85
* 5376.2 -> 27.3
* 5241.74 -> 20.91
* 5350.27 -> 26.43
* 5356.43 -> 29.28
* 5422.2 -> 25.31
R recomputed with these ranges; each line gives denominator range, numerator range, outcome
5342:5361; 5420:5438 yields 1.04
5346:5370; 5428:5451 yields 0.97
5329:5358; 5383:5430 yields 1.09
